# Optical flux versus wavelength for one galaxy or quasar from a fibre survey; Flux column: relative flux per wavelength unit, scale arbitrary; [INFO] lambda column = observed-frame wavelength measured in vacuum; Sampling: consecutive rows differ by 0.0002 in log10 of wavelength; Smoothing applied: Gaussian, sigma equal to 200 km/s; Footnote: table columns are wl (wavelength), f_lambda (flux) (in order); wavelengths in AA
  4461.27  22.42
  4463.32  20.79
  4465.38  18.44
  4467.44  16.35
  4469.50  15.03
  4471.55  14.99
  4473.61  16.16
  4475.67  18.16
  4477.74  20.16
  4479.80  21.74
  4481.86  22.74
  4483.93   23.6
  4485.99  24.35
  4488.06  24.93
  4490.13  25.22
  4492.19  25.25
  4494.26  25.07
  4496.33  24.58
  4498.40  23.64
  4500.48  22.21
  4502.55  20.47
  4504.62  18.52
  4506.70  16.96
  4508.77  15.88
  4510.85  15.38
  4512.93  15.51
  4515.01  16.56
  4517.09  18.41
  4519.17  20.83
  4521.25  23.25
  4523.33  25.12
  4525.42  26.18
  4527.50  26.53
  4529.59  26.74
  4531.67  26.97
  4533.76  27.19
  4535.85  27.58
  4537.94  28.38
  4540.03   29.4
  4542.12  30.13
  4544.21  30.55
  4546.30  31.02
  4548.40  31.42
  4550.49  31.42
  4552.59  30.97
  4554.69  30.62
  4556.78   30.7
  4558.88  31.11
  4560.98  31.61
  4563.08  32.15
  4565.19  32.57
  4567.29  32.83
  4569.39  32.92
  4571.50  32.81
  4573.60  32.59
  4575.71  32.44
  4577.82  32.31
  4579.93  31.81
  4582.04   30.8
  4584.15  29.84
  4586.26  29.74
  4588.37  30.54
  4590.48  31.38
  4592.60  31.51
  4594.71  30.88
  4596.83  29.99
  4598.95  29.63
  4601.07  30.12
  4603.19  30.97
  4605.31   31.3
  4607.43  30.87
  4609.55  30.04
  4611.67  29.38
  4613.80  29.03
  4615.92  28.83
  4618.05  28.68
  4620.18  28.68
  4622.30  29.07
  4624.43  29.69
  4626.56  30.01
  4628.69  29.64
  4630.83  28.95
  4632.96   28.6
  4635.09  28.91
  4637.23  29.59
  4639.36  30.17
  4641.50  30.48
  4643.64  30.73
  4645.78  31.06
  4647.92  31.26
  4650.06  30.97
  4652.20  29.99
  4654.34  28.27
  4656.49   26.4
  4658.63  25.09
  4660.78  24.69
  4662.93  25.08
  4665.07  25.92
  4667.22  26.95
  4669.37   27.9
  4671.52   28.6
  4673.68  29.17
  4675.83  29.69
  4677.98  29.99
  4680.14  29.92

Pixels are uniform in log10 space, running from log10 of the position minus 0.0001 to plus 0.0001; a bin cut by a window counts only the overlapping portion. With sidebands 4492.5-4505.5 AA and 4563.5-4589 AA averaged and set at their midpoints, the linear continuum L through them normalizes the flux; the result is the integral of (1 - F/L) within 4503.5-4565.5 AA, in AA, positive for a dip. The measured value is 2.7 AA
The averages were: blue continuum 22.6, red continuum 31.8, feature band 25.9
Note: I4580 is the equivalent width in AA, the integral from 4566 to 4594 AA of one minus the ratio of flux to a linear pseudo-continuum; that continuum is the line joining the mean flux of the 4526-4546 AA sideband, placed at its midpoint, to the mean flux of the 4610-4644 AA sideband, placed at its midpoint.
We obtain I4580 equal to -2.8 AA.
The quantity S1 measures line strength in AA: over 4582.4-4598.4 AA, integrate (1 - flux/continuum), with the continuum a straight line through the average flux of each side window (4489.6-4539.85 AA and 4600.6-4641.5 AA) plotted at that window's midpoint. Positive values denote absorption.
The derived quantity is -1.7 AA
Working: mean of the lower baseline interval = 22.7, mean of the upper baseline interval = 29.6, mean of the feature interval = 30.5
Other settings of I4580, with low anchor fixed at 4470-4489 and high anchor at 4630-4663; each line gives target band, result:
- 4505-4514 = 2.4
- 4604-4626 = -1.8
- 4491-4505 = -1.0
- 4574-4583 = -2.3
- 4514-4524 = 0.8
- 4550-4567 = -4.8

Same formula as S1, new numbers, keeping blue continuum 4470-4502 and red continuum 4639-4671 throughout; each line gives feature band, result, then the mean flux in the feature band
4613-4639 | -1.9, 29.2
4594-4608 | -2.2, 30.5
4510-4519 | 2.4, 16.9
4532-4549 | -3.7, 29.3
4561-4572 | -3.3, 32.5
